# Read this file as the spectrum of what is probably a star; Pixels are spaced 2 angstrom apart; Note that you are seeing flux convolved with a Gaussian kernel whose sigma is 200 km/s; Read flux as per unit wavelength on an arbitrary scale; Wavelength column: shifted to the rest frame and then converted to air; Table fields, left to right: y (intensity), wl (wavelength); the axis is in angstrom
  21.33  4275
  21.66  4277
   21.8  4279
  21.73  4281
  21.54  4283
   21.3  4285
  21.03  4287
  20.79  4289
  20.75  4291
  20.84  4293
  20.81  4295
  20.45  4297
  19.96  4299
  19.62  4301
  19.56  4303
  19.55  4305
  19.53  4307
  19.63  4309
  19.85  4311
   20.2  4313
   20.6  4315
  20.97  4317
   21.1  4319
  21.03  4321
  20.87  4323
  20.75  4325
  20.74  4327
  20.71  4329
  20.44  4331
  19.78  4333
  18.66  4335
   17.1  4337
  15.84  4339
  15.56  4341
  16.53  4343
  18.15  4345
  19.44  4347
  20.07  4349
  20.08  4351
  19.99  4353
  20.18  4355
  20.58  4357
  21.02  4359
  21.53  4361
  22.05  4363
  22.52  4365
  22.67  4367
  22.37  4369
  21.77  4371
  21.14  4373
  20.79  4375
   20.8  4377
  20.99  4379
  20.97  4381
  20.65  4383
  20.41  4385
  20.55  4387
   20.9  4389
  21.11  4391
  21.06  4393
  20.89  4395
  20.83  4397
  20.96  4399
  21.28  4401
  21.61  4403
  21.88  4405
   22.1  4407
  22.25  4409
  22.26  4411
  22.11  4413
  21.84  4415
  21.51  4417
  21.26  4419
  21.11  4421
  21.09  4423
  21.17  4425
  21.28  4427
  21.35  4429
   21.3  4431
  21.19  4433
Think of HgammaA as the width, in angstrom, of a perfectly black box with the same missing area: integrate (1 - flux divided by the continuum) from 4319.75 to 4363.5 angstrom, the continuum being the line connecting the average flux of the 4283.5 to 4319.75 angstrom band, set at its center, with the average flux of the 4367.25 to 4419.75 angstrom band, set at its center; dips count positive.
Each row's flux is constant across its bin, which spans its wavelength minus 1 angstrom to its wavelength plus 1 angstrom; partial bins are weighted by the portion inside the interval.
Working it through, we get 2.6 angstrom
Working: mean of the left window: 20.4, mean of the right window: 21.3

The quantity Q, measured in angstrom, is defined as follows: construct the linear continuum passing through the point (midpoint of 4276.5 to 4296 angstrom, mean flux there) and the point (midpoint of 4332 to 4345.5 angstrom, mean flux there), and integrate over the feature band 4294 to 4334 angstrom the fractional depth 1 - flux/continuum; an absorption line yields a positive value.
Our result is -2.5 angstrom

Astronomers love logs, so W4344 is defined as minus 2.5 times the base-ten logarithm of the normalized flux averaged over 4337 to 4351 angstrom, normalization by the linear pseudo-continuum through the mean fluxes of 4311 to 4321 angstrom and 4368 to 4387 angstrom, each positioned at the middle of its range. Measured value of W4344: 0.18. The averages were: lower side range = 20.7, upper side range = 21.1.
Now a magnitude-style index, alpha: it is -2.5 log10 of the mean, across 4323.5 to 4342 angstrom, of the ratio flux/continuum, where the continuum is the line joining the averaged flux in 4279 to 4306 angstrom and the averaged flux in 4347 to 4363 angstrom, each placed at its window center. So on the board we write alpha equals 0.09 mag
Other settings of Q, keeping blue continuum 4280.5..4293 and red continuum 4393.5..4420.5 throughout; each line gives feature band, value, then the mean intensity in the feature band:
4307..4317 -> 0.53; 20.1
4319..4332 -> 0.30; 20.8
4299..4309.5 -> 0.79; 19.6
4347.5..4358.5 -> 0.62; 20.2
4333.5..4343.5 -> 2.08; 16.9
